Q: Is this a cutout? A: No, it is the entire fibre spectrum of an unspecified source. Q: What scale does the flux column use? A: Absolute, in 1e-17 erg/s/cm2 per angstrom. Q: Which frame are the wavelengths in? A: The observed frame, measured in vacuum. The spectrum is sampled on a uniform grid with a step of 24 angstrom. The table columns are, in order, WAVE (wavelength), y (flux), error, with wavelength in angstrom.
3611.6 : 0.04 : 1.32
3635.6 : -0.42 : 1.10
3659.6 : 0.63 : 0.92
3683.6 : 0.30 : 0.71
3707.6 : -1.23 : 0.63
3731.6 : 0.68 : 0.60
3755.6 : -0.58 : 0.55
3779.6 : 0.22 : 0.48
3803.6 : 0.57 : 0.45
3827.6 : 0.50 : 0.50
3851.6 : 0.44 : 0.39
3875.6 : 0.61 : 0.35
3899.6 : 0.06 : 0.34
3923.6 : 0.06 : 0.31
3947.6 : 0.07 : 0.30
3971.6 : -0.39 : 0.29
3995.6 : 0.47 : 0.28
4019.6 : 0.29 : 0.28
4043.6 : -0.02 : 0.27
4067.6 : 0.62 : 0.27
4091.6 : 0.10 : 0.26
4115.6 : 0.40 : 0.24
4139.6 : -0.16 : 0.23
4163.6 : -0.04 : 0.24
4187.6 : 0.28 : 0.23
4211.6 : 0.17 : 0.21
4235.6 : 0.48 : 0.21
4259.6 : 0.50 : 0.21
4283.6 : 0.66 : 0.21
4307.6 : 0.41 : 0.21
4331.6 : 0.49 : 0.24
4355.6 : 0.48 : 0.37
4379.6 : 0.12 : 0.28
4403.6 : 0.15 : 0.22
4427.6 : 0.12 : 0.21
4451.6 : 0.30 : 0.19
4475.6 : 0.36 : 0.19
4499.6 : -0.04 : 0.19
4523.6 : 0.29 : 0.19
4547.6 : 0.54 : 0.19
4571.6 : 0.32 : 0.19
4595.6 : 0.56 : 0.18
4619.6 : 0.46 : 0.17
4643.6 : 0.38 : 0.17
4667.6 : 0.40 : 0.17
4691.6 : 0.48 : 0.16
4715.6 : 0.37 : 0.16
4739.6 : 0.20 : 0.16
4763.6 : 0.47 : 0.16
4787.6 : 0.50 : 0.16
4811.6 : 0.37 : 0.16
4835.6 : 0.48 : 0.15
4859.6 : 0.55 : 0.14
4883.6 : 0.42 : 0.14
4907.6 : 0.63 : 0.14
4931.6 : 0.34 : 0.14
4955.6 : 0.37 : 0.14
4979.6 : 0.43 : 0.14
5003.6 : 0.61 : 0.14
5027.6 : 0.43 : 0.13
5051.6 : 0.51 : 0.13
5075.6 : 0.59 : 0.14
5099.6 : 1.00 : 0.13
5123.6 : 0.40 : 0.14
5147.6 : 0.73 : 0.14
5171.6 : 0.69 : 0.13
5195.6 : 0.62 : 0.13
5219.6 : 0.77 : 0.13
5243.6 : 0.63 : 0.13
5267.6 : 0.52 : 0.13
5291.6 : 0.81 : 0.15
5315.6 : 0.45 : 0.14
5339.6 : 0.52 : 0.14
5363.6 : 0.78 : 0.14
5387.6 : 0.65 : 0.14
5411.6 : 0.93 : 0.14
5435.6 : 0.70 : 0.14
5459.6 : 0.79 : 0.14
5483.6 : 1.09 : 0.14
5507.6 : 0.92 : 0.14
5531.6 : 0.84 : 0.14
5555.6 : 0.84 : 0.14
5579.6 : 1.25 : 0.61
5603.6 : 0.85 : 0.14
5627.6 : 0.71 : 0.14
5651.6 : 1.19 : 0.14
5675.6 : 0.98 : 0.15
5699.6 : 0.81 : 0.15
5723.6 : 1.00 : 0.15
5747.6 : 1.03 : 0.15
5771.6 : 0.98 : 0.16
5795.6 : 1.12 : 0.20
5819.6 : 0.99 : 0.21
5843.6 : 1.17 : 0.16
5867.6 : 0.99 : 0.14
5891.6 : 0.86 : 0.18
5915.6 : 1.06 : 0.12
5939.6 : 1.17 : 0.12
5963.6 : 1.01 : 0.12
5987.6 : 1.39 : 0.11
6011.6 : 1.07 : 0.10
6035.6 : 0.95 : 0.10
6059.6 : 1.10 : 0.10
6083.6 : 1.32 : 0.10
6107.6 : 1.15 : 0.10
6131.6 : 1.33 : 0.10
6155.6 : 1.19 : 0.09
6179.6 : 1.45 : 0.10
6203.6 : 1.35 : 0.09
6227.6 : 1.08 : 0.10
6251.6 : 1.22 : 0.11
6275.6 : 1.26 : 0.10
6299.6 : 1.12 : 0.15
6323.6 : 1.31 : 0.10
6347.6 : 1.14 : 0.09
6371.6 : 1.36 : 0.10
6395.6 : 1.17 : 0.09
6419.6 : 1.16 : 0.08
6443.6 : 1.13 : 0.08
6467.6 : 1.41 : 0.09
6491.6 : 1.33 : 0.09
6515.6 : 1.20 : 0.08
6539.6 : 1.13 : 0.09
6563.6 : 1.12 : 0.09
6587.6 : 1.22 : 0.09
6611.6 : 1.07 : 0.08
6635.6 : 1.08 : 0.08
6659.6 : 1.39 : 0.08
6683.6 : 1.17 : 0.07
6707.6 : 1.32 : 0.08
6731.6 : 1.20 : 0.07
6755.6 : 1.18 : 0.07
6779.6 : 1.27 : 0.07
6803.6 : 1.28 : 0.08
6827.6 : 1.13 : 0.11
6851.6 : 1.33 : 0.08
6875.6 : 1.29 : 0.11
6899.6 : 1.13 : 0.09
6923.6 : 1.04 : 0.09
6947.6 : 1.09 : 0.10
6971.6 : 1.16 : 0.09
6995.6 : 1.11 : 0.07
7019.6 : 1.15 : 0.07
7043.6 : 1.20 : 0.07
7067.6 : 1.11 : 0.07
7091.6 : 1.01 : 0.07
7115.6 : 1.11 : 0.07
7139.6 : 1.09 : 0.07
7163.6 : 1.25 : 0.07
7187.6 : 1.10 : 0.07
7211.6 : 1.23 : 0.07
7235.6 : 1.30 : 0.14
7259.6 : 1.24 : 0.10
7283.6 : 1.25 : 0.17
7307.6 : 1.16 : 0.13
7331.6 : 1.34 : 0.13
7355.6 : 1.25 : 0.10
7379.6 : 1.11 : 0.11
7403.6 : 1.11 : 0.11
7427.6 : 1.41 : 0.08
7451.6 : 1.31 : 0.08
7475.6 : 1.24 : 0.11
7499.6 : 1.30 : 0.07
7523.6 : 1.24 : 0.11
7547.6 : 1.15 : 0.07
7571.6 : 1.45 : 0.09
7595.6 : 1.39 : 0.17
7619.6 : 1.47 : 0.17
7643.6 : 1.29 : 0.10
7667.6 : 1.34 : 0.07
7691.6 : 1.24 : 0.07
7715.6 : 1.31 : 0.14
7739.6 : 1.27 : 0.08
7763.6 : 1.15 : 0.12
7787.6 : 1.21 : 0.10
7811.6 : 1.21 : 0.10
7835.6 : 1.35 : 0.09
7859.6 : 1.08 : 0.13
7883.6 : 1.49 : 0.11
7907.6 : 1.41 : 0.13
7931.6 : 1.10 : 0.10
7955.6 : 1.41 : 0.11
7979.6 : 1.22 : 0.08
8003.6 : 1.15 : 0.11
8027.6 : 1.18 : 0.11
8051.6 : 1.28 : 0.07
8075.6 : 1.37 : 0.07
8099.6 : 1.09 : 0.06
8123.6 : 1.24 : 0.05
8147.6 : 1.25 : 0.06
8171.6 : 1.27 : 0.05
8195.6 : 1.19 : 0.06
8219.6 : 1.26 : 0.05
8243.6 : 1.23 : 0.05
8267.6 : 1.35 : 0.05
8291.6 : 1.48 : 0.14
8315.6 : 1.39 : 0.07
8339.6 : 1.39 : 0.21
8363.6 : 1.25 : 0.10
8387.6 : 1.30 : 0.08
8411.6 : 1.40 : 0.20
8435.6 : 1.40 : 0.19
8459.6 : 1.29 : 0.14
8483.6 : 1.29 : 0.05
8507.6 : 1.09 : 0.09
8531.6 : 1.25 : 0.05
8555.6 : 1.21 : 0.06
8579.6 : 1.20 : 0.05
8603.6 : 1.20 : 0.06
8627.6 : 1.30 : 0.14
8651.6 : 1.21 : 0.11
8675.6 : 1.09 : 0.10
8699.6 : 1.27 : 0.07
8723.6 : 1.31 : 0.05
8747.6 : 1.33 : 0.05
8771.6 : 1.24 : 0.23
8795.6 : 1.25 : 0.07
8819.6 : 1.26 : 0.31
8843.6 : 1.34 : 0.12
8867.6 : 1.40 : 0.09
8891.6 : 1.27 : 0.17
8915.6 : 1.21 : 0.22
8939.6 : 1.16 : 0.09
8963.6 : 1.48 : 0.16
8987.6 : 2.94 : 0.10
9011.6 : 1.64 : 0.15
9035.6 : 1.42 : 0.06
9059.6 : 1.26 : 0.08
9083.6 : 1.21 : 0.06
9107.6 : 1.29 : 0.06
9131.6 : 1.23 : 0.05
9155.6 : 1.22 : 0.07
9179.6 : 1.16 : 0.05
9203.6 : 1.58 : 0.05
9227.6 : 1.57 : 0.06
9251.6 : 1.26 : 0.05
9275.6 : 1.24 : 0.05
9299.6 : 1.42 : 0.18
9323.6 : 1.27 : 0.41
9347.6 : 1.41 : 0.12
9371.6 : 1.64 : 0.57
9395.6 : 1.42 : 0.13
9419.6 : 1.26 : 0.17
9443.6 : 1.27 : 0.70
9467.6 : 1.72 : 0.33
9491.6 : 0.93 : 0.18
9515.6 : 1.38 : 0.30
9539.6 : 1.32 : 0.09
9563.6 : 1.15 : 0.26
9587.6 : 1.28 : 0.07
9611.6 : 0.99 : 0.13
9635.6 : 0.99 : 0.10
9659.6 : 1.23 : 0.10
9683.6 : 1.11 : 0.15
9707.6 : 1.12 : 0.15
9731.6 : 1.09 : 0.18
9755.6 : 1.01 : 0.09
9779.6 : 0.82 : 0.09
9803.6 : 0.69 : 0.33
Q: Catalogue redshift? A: 0.370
